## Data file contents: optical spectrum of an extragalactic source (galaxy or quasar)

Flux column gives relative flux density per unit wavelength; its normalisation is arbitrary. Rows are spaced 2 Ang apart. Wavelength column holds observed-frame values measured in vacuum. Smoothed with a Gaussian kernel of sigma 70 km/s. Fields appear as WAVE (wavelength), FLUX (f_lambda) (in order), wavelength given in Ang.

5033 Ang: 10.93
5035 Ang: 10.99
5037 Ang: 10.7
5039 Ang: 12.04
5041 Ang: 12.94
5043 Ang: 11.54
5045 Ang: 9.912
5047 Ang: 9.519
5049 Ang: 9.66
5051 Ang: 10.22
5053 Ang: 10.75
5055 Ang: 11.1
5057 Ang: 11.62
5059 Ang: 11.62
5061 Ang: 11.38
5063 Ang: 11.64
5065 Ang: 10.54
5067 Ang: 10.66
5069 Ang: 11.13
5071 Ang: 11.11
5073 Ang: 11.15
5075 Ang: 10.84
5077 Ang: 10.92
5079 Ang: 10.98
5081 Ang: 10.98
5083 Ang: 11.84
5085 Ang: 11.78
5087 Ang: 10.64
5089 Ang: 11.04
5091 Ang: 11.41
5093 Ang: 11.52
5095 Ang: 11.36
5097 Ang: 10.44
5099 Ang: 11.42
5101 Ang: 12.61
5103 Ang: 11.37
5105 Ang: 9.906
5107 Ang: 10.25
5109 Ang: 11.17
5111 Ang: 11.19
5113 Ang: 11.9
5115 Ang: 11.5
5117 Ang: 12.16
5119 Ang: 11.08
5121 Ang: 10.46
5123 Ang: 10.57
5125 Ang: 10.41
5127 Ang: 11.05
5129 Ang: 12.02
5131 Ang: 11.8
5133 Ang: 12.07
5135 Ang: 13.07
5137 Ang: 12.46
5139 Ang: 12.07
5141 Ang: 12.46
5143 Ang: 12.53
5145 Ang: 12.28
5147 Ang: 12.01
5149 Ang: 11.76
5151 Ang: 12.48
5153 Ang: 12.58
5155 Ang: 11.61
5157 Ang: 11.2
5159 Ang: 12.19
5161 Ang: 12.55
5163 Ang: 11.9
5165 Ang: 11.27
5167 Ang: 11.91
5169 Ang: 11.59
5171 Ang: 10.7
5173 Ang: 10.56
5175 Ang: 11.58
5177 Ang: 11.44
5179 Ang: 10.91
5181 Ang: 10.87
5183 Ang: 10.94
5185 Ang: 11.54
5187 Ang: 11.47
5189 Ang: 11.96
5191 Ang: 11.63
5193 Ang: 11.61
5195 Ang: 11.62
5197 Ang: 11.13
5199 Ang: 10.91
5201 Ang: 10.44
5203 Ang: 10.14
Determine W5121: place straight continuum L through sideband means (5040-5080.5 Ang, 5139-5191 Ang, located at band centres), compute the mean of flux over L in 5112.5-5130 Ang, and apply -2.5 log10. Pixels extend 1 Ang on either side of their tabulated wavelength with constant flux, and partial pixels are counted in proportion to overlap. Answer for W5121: 0.02 mag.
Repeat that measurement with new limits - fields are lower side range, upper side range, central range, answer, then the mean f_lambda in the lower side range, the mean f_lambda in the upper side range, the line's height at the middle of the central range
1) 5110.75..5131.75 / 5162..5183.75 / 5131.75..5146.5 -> -0.10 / 11.3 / 11.2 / 11.3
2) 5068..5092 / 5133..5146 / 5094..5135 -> 0.06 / 11.2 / 12.4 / 11.9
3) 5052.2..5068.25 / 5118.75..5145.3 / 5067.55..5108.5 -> 0.03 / 11.2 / 11.7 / 11.4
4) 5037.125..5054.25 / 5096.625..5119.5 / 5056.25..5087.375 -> -0.02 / 10.8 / 11.3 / 11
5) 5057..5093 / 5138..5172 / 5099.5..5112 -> 0.04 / 11.2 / 11.9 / 11.5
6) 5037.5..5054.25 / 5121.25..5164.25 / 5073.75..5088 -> 0.01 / 10.8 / 11.9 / 11.2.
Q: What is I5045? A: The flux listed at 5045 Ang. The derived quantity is 9.912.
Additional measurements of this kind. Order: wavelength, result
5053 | 10.75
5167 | 11.91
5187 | 11.47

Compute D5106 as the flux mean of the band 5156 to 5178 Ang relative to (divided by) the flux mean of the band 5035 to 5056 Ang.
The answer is 1.1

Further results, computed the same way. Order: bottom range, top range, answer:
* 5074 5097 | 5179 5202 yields 1.01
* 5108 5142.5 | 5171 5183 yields 0.95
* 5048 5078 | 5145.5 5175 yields 1.07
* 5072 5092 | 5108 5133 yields 1.01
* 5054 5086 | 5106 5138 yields 1.02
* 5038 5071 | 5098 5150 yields 1.05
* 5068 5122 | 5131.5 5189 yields 1.05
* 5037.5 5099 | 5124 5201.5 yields 1.05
